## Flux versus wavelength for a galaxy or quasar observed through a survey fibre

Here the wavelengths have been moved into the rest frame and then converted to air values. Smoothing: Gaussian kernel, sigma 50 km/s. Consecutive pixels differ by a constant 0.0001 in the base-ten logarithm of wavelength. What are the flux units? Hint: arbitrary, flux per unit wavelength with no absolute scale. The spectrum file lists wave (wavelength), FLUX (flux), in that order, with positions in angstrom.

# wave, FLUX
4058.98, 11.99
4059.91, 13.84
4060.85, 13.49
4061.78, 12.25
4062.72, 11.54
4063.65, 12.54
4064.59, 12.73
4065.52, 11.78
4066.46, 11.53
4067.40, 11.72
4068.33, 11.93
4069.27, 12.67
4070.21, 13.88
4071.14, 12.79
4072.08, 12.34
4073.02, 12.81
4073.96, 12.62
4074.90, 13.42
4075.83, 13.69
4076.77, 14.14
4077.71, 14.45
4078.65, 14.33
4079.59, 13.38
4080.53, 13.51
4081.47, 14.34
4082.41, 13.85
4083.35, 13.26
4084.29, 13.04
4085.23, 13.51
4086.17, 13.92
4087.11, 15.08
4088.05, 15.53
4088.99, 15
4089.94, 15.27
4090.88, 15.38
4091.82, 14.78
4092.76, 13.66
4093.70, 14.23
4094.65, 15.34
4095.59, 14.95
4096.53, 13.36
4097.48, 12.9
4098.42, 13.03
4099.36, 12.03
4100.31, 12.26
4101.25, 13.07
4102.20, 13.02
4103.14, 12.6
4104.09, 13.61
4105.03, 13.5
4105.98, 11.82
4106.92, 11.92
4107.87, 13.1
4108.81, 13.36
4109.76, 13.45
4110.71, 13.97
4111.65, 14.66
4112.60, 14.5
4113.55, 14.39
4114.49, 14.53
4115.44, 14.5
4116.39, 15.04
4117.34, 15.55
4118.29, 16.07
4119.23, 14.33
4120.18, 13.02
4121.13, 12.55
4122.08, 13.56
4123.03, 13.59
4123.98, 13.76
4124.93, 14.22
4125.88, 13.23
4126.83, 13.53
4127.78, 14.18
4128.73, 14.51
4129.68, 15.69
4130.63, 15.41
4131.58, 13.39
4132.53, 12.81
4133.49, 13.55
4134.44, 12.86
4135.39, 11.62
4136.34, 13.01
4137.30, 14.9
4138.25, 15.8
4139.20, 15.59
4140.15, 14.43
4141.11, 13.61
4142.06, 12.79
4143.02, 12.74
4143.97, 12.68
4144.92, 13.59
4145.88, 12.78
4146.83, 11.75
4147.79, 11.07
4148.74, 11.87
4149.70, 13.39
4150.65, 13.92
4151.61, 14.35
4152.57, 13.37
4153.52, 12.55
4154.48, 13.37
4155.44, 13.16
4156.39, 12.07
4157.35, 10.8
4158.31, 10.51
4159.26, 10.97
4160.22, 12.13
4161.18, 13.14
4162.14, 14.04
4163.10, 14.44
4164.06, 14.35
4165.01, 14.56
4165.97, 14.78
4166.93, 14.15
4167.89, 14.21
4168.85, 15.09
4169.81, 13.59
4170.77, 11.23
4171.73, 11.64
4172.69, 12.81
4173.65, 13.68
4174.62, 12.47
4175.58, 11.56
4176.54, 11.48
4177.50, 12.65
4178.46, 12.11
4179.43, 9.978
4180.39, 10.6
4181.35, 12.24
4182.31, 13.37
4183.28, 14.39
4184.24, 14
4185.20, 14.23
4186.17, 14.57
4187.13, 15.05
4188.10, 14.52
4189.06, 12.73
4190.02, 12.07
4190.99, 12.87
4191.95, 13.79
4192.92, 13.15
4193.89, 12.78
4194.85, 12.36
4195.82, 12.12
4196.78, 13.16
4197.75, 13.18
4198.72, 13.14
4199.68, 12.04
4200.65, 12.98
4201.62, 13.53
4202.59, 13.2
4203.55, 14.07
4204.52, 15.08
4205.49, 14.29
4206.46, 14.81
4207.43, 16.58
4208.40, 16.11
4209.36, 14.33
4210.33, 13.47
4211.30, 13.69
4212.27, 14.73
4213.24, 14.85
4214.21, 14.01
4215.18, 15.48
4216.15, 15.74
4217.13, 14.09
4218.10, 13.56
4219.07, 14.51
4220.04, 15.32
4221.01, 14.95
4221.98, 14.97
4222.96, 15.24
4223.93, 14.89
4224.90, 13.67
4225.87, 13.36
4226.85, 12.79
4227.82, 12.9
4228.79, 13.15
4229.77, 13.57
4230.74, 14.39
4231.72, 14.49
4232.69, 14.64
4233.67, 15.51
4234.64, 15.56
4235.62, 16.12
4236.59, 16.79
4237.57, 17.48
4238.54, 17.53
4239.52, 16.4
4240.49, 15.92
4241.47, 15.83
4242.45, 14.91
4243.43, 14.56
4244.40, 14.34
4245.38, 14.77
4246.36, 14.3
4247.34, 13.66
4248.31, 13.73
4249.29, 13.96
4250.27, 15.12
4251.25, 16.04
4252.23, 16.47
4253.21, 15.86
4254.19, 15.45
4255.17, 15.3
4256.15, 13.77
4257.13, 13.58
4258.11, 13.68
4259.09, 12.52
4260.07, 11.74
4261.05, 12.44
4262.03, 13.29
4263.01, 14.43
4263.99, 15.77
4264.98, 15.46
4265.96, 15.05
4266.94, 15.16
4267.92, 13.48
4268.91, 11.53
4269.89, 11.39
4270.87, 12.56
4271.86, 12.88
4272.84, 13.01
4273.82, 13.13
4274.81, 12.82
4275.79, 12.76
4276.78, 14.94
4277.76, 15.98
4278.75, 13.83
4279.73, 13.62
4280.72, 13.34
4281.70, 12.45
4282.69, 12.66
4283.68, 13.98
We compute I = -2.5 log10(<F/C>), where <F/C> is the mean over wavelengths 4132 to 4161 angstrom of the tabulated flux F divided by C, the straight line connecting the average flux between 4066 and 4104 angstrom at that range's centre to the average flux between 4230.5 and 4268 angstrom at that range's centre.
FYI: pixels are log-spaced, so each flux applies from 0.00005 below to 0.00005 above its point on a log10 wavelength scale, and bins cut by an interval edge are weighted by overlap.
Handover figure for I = 0.090 mag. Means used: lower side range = 13.6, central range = 12.9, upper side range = 14.9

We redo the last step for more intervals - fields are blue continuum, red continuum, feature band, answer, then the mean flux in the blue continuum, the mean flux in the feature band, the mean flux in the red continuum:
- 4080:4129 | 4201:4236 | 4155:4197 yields 0.10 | 13.9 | 12.9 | 14.5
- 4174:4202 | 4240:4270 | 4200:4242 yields -0.09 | 12.9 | 14.7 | 14.3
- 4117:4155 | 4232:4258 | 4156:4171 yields 0.07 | 13.6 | 13.2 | 15.3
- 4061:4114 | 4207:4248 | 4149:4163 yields 0.11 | 13.4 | 12.7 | 14.8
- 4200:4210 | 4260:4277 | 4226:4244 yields -0.08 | 14.4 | 15.1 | 13.5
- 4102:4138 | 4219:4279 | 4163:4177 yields 0.06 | 13.8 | 13.3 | 14.4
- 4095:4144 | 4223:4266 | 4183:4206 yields 0.06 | 13.7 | 13.5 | 14.7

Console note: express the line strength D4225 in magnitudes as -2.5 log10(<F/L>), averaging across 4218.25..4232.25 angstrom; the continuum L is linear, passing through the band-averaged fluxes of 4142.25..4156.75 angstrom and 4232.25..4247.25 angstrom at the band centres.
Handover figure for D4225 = 0.07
